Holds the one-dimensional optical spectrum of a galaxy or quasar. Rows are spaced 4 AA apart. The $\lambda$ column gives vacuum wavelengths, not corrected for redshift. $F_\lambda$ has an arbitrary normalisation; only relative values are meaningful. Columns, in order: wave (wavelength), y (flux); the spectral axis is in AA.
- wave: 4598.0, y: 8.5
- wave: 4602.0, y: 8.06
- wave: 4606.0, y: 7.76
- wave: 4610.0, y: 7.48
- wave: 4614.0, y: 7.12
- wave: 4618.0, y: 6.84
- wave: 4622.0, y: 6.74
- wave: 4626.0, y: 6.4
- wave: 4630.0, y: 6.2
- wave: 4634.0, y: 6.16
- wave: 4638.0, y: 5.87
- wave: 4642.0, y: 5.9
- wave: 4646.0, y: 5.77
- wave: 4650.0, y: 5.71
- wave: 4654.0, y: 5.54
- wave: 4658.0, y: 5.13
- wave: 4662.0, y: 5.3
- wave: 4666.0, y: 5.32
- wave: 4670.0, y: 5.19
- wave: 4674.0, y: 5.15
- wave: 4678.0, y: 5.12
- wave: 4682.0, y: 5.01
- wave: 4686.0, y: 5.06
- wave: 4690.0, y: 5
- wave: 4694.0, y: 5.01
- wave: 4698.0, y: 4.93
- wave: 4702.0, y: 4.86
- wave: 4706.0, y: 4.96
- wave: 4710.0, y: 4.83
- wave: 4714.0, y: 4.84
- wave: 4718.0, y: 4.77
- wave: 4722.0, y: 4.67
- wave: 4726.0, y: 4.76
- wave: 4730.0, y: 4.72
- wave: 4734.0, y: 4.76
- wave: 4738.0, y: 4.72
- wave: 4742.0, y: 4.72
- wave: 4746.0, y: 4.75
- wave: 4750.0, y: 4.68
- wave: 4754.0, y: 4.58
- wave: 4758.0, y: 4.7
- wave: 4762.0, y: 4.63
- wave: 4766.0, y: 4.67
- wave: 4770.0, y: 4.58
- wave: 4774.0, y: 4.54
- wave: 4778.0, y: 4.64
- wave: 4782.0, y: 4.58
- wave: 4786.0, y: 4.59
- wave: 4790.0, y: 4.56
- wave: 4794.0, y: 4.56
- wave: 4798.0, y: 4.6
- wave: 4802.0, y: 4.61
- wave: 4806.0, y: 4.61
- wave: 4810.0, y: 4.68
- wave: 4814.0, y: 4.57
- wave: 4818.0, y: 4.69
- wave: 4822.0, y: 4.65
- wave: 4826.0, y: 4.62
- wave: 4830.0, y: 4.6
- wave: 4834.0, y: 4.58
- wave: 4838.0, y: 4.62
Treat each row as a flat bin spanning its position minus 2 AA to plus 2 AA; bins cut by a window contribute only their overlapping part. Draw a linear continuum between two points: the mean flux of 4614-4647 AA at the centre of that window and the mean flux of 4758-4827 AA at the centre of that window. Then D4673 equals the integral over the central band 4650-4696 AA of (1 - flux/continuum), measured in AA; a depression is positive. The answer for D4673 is 5.3 AA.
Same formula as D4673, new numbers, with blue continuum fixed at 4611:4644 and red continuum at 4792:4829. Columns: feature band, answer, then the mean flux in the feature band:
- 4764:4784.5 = 1.6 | 4.6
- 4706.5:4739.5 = 4.3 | 4.77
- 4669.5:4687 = 2.5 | 5.1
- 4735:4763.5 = 3.0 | 4.69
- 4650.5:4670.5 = 2.5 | 5.33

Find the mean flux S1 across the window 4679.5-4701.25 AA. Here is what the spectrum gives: 5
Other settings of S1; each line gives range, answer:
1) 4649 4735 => 5.02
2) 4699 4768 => 4.75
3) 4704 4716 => 4.88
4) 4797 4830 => 4.63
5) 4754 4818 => 4.61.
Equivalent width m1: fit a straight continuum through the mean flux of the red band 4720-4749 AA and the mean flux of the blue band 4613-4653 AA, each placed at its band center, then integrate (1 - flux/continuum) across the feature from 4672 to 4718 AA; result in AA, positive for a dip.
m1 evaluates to 2.9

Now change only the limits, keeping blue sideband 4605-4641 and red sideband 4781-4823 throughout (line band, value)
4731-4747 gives 1.80 AA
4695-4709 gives 2.06 AA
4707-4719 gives 1.72 AA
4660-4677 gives 2.54 AA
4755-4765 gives 0.86 AA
